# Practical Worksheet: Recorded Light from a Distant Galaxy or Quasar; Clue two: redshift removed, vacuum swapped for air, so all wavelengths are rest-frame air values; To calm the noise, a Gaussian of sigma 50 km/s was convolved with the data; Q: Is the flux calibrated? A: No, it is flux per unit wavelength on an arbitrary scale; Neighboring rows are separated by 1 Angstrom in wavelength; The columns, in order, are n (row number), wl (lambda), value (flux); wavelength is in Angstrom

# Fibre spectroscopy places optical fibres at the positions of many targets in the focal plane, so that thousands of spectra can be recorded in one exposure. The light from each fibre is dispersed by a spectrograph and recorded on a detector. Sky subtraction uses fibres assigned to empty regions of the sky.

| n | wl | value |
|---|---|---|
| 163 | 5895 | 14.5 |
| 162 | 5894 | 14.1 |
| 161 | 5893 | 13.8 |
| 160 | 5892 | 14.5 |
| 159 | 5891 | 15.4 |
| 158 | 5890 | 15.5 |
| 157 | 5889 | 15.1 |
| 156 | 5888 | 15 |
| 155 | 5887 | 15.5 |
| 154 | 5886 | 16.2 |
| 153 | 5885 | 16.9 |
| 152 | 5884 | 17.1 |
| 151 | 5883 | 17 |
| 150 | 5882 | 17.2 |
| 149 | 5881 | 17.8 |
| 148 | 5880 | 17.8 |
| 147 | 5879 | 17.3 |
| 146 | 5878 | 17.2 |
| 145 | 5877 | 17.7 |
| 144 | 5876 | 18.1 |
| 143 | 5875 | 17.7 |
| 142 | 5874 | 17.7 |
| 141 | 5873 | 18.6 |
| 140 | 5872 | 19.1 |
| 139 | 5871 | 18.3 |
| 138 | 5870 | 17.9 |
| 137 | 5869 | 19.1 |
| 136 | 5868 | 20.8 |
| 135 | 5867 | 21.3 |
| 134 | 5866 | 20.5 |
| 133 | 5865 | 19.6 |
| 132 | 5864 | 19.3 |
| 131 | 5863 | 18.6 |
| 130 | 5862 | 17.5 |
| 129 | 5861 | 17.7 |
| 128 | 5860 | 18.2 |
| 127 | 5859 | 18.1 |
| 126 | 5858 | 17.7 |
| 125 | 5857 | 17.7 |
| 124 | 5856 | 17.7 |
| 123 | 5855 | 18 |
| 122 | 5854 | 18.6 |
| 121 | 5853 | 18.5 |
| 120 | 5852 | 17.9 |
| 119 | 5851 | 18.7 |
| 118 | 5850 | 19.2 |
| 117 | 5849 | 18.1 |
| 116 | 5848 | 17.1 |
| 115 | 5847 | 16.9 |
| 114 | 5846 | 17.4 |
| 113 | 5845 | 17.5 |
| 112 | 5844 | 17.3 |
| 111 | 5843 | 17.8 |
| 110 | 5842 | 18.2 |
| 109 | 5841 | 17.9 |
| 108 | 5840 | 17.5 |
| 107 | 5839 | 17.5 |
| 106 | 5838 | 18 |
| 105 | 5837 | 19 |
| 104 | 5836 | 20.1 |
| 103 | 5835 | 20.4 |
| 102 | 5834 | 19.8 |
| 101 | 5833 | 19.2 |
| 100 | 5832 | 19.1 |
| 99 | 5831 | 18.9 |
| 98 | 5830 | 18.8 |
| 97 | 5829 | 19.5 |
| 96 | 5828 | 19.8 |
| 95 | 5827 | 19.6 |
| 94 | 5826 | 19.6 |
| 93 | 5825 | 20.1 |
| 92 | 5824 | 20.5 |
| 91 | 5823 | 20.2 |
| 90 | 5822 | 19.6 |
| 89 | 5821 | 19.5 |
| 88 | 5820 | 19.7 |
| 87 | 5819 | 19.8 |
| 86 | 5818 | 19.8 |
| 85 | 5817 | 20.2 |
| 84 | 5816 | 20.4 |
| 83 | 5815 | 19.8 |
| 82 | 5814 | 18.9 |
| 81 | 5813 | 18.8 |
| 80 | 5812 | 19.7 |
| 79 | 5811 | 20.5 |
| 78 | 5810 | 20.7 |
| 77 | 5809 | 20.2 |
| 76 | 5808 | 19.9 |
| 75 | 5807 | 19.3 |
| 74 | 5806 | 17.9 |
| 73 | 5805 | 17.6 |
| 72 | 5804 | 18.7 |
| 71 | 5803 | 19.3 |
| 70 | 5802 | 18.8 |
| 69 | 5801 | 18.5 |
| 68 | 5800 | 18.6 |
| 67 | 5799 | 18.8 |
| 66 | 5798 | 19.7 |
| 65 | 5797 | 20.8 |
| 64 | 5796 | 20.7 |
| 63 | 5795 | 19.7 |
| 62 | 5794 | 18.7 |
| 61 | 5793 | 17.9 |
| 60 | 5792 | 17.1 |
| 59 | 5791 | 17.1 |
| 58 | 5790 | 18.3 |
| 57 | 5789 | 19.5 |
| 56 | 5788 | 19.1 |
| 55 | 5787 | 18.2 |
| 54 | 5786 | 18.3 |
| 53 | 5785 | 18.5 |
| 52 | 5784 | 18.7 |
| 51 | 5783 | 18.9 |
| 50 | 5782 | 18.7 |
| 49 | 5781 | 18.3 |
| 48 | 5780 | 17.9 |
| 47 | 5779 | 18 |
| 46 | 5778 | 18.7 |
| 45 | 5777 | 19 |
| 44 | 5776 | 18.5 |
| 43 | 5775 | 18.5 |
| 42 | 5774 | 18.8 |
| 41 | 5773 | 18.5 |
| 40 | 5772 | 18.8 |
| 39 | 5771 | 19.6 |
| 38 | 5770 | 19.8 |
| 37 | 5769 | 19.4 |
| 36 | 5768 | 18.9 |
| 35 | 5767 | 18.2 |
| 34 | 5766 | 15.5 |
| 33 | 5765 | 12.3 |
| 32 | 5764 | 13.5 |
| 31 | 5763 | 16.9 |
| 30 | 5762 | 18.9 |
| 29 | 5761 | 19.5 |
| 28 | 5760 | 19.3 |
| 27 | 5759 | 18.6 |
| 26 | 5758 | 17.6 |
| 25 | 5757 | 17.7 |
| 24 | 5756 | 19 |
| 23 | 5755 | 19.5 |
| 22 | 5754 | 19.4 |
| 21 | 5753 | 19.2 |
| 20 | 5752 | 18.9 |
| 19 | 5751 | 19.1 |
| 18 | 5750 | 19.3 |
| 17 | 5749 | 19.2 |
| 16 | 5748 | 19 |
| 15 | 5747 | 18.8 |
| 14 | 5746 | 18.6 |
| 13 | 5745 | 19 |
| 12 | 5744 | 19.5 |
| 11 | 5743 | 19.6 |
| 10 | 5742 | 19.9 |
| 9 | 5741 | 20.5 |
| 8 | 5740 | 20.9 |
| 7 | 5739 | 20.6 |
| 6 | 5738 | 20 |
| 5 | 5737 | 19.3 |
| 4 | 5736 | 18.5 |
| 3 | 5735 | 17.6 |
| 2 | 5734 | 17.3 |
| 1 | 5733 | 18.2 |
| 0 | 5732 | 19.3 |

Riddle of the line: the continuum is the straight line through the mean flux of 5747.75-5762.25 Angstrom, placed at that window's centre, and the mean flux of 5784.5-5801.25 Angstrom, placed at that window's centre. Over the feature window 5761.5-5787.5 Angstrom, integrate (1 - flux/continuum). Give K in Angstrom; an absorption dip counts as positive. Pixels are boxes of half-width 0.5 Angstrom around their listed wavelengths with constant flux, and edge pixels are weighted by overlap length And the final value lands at 1.1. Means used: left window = 18.9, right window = 18.8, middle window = 18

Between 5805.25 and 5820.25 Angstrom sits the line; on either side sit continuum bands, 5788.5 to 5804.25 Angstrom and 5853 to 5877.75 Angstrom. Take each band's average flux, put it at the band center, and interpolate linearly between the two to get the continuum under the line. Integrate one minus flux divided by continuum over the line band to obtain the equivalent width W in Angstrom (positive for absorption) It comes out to -0.7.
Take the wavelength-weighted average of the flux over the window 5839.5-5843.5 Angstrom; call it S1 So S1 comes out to 17.9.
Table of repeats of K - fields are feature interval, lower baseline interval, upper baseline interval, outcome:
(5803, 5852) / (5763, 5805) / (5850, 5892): -2.6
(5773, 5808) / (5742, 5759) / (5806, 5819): 1.4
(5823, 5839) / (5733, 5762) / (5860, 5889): -1.0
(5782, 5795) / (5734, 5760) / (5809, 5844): 0.6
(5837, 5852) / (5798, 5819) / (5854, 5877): 0.8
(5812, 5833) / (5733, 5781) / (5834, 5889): -1.6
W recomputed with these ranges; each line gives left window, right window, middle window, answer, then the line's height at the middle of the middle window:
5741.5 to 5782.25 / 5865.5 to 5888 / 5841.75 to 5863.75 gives 0.16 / 18.1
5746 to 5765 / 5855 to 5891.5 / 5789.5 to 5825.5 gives -2.44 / 18.1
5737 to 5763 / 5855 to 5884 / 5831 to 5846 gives 0.04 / 18.5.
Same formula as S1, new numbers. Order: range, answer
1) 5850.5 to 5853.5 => 18.4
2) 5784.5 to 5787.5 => 18.3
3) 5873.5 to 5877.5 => 17.8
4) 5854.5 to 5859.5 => 17.8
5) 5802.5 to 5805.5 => 18.5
